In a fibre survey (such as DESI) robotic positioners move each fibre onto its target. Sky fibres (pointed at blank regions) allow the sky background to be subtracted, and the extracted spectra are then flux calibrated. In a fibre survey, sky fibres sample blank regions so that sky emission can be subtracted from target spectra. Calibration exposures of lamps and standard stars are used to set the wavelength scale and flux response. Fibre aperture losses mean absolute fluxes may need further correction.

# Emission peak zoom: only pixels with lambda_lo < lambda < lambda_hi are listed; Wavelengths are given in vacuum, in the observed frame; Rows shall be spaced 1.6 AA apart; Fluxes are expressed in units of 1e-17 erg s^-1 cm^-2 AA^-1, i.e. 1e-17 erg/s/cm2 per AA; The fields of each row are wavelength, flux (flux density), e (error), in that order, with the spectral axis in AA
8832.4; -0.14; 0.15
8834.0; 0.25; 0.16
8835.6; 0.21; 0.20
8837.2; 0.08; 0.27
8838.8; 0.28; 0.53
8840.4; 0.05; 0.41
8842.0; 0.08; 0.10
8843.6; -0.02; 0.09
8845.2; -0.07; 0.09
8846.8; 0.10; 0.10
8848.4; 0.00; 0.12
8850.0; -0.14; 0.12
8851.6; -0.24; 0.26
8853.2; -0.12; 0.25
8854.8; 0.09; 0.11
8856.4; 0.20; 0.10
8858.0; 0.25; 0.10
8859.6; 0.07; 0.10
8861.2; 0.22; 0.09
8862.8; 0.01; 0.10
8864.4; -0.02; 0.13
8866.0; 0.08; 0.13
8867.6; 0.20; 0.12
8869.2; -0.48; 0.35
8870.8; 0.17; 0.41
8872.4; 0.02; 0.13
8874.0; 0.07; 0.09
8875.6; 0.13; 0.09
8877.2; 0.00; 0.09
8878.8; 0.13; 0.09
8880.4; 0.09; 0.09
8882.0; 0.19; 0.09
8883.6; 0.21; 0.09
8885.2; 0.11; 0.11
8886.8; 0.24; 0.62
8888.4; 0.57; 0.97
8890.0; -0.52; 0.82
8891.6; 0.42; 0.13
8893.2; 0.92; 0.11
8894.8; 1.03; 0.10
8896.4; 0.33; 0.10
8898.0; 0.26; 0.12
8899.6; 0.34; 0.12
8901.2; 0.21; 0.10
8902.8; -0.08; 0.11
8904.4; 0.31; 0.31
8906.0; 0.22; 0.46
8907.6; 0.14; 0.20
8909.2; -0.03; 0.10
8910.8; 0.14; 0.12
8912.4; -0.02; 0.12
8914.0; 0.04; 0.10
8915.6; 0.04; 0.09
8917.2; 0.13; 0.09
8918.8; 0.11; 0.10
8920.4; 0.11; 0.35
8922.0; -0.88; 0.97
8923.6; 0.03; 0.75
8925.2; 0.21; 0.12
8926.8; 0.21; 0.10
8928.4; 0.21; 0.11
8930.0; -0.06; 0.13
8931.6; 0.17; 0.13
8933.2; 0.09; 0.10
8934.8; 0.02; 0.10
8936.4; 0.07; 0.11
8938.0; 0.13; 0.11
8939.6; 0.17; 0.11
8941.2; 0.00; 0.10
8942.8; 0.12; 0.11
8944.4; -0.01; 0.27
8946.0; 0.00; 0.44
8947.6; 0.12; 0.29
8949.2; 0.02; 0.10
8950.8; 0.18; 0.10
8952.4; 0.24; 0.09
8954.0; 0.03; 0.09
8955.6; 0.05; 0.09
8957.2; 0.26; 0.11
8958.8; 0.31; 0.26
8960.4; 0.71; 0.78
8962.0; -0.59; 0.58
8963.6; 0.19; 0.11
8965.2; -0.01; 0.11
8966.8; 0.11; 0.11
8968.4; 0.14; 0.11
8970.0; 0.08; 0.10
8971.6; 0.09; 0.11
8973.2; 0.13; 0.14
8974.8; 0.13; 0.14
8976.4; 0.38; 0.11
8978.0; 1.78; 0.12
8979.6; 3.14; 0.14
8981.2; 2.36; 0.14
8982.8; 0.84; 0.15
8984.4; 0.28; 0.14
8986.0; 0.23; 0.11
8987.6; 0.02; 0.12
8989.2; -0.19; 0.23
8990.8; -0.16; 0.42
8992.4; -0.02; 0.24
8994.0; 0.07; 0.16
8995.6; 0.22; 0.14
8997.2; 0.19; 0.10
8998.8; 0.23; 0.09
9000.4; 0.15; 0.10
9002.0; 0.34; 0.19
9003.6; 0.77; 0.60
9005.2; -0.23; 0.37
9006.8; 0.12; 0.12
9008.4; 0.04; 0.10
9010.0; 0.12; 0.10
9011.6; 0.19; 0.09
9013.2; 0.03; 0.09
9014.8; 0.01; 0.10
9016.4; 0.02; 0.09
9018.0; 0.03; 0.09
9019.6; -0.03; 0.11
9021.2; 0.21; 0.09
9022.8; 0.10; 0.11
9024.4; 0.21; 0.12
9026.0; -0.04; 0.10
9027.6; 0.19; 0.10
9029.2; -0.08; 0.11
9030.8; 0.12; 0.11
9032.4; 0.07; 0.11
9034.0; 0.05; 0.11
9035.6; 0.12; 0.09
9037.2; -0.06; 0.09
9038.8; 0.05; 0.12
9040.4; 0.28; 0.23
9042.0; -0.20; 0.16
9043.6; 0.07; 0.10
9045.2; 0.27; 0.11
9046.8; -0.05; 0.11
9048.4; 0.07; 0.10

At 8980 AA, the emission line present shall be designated [O III]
